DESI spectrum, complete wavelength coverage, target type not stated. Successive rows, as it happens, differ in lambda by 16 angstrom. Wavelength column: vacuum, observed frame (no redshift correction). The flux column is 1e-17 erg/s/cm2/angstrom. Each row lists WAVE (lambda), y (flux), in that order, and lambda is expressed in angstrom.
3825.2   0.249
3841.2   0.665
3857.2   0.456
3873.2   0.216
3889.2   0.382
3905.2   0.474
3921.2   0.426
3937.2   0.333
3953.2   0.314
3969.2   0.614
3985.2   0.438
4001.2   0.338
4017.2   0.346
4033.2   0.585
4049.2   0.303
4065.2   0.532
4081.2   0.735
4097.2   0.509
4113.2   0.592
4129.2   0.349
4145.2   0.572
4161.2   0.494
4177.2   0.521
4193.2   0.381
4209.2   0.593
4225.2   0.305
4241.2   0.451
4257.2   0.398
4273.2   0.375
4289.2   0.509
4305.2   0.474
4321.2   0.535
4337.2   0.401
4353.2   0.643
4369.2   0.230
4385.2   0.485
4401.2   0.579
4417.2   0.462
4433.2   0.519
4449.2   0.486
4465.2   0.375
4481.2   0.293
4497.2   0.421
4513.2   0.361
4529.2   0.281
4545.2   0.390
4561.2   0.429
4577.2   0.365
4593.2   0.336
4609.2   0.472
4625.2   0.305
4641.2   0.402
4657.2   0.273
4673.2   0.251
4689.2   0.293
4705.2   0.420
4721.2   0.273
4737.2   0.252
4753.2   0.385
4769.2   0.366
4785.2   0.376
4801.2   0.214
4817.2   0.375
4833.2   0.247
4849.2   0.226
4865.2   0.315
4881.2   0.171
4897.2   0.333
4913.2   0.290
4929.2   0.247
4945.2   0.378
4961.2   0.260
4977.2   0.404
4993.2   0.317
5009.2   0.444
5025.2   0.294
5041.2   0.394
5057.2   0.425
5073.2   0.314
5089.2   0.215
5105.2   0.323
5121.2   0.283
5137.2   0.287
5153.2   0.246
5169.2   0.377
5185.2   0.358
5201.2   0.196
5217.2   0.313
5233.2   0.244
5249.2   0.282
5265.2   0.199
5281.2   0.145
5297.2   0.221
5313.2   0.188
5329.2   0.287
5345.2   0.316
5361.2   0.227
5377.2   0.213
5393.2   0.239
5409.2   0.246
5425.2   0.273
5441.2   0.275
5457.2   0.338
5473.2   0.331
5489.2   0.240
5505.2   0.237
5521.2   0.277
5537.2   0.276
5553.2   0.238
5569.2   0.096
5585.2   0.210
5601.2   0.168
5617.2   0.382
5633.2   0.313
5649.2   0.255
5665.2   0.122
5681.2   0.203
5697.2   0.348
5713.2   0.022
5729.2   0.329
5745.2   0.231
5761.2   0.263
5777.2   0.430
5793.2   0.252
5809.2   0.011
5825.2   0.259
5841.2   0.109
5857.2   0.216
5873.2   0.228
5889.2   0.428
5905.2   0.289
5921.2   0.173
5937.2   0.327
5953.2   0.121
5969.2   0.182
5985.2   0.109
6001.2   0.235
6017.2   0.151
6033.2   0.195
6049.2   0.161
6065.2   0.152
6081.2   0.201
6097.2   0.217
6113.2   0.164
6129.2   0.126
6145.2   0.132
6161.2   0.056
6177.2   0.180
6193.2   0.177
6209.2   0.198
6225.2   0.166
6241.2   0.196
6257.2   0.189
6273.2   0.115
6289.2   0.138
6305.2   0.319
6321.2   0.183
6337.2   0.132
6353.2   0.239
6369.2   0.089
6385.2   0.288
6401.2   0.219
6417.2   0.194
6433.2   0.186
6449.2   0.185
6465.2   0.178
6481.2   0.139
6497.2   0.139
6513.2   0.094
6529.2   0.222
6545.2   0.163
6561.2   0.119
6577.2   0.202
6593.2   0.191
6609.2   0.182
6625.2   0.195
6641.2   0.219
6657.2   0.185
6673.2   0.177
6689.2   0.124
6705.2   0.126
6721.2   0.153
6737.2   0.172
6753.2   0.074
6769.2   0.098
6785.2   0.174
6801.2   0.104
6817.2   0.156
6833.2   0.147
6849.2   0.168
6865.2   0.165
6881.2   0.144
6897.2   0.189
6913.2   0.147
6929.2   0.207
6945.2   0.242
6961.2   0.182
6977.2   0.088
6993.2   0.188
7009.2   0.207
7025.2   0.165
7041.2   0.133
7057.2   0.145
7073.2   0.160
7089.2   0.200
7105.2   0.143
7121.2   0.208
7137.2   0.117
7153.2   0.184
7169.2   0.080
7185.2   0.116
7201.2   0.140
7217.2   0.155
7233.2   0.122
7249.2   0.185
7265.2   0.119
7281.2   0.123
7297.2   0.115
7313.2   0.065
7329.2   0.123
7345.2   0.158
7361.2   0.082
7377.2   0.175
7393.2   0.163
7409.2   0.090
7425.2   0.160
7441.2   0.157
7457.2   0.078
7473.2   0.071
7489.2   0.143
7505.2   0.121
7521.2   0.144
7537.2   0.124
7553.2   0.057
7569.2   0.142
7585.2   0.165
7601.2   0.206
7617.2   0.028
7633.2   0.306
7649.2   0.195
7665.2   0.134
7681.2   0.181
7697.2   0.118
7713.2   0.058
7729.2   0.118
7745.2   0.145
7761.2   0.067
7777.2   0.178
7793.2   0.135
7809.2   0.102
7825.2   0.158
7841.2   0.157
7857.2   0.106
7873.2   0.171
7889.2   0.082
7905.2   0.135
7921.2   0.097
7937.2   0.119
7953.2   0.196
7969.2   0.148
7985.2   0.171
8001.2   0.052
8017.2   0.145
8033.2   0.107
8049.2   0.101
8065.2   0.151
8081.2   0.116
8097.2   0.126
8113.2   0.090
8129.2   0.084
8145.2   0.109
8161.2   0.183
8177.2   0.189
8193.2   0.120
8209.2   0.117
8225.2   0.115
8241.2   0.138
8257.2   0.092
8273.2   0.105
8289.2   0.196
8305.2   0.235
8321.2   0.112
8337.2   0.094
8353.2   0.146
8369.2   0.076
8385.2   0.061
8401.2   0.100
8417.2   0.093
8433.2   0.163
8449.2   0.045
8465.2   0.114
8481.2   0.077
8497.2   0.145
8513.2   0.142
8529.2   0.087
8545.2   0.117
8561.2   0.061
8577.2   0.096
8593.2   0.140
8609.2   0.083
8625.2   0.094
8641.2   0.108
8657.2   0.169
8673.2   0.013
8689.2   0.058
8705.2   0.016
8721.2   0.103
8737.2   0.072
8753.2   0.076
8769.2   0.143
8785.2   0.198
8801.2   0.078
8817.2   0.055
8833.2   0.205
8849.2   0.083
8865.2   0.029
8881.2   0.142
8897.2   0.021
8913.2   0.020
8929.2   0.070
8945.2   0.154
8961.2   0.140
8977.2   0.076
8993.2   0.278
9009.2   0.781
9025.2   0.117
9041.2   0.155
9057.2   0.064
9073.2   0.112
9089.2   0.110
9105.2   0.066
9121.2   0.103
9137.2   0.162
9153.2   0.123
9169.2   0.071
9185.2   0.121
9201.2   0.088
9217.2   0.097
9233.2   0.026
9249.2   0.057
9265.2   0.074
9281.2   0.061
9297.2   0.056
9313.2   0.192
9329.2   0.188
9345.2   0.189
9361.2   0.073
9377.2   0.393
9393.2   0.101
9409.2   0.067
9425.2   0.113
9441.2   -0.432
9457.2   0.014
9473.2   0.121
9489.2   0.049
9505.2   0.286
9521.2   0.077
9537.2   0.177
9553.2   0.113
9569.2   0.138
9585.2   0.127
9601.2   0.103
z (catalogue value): 1.415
